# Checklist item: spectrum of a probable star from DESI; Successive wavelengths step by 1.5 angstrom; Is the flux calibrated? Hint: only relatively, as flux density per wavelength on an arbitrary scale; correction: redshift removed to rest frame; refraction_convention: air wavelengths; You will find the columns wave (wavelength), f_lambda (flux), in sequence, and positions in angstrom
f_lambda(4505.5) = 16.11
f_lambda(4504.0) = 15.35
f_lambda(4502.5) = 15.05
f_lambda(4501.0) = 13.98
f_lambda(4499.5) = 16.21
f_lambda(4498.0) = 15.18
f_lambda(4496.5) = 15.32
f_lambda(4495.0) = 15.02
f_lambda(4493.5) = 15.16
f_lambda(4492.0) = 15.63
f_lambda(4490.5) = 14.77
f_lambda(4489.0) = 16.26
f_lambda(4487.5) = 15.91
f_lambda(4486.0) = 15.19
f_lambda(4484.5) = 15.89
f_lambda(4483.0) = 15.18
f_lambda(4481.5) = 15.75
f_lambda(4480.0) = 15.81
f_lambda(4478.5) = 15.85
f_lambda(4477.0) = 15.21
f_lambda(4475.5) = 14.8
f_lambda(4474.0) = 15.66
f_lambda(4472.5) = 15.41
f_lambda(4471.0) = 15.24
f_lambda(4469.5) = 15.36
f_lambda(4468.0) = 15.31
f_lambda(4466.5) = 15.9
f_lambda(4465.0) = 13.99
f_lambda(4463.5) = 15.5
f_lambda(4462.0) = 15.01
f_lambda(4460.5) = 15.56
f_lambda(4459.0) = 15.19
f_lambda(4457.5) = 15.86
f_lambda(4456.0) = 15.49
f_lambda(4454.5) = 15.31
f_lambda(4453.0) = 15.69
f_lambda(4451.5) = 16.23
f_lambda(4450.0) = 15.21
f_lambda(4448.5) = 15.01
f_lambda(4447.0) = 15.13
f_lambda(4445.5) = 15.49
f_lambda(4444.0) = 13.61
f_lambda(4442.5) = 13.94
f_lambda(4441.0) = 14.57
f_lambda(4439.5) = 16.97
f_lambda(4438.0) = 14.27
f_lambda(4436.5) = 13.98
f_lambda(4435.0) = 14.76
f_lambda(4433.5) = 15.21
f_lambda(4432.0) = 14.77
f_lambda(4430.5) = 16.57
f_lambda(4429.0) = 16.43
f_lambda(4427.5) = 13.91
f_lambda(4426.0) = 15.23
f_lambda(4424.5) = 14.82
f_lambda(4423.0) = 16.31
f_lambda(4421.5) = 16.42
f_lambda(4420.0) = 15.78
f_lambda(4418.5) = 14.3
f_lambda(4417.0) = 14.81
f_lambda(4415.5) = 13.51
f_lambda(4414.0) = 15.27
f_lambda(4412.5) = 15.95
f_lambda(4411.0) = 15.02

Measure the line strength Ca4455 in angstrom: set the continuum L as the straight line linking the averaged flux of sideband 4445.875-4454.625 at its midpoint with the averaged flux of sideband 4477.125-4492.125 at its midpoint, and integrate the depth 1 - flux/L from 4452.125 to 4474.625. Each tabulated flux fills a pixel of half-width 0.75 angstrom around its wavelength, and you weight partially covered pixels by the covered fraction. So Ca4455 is 0.2 angstrom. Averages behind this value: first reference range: 15.4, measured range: 15.4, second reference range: 15.6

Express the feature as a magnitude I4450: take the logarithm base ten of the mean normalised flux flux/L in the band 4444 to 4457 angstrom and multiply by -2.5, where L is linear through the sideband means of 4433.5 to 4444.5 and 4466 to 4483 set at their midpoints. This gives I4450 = -0.031 mag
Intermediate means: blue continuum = 14.7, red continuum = 15.5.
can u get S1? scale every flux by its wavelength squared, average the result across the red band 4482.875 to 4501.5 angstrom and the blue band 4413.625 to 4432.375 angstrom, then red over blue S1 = 1.04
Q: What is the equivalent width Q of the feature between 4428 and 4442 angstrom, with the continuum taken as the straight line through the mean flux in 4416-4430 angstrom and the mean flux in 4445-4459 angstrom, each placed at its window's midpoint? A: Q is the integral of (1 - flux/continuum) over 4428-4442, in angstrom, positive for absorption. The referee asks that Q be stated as 0.1 angstrom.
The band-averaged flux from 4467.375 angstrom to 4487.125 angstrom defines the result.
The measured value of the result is 15.4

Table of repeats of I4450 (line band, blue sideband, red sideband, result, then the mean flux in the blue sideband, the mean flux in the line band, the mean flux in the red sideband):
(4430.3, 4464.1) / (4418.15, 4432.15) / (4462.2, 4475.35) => 0.02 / 15.5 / 15.2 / 15.3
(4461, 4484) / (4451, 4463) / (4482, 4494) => 0.01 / 15.5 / 15.3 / 15.5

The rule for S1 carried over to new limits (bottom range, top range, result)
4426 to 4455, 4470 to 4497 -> 1.04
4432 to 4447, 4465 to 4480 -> 1.06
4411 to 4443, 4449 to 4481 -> 1.04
